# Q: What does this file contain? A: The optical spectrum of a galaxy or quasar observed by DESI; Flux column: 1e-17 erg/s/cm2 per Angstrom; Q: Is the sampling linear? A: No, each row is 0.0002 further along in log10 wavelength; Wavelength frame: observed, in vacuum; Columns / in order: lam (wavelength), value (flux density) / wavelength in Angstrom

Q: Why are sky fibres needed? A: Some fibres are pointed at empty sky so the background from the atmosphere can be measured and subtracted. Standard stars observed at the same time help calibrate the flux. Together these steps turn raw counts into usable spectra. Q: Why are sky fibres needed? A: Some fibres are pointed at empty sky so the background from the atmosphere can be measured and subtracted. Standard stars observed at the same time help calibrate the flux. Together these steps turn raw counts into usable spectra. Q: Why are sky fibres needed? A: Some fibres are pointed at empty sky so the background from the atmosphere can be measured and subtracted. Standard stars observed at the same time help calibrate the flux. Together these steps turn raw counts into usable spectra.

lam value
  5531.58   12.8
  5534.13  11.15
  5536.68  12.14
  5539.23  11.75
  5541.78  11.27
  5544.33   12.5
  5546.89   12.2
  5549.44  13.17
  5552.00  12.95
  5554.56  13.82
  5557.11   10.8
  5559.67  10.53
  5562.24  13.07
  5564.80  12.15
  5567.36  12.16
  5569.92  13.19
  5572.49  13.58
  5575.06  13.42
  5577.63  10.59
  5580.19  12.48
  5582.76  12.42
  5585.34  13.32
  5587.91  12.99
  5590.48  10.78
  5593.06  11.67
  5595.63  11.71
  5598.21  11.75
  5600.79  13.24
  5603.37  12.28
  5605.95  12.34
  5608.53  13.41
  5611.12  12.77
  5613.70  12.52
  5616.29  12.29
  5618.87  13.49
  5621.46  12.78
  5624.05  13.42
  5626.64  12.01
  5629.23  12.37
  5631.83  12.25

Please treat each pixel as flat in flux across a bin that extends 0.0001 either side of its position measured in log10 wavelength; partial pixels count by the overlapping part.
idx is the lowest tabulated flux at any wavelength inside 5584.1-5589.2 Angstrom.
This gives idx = 12.99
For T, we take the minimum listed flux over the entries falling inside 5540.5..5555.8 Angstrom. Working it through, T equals 11.27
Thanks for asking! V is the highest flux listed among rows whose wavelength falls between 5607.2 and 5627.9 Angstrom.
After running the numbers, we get 13.49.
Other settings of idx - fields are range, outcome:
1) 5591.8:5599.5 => 11.67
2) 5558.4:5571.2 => 10.53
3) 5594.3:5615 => 11.71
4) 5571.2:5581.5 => 10.59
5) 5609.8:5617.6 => 12.29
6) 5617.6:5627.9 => 12.01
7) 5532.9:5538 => 11.15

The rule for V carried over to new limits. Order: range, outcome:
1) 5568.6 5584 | 13.58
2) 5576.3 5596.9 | 13.32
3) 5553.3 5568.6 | 13.82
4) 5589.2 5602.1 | 13.24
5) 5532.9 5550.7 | 13.17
